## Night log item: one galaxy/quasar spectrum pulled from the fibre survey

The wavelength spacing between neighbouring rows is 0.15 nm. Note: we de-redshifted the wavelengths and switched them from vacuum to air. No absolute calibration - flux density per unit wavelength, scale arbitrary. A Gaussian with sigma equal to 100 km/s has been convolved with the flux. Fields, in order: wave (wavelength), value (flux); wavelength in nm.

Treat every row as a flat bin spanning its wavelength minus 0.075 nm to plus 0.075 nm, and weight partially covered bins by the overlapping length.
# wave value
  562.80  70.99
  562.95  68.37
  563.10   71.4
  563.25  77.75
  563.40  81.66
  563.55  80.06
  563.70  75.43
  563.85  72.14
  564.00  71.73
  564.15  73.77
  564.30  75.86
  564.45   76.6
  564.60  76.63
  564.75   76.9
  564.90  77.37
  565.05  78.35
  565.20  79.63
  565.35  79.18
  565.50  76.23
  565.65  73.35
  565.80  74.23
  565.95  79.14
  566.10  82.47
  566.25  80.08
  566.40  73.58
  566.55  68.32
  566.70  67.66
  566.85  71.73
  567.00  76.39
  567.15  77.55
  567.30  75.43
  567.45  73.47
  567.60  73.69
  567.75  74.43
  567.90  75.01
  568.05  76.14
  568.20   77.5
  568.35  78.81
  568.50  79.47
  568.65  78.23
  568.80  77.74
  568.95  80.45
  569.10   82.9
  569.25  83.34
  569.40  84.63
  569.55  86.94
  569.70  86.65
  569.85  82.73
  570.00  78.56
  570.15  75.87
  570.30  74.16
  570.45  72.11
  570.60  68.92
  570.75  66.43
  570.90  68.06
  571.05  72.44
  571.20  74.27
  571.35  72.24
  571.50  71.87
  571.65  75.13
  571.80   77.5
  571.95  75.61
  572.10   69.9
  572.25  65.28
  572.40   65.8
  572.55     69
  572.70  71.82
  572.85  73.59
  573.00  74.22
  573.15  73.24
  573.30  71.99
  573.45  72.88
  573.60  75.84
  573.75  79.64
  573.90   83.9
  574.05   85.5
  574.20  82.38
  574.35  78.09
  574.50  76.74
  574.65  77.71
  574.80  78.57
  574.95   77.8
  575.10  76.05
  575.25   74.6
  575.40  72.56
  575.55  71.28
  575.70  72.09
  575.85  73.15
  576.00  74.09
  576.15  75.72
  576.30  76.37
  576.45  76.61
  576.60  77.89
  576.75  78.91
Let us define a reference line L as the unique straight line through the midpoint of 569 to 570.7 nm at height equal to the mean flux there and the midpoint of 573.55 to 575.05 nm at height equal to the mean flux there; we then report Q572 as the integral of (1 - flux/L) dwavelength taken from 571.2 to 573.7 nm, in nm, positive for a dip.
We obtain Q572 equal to 0.23 nm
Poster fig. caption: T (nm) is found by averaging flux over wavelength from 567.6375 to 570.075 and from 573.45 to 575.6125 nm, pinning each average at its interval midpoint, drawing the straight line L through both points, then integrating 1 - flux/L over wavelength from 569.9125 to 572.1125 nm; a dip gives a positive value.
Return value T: 0.17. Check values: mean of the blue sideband 80.1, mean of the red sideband 77.8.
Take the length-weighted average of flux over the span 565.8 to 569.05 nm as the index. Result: 76.1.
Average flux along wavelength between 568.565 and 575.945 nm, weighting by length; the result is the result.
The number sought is 75.7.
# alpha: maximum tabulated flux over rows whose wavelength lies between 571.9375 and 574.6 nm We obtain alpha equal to 85.5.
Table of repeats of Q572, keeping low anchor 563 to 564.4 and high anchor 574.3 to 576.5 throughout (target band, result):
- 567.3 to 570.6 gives -0.13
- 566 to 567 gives 0.02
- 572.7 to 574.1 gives -0.02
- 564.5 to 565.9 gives -0.03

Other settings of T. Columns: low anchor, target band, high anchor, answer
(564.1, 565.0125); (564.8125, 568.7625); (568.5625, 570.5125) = 0.104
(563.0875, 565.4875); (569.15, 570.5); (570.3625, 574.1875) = -0.117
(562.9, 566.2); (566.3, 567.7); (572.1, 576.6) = 0.051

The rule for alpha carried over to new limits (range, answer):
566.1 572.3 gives 86.94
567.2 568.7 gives 79.47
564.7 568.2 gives 82.47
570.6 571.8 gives 77.5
